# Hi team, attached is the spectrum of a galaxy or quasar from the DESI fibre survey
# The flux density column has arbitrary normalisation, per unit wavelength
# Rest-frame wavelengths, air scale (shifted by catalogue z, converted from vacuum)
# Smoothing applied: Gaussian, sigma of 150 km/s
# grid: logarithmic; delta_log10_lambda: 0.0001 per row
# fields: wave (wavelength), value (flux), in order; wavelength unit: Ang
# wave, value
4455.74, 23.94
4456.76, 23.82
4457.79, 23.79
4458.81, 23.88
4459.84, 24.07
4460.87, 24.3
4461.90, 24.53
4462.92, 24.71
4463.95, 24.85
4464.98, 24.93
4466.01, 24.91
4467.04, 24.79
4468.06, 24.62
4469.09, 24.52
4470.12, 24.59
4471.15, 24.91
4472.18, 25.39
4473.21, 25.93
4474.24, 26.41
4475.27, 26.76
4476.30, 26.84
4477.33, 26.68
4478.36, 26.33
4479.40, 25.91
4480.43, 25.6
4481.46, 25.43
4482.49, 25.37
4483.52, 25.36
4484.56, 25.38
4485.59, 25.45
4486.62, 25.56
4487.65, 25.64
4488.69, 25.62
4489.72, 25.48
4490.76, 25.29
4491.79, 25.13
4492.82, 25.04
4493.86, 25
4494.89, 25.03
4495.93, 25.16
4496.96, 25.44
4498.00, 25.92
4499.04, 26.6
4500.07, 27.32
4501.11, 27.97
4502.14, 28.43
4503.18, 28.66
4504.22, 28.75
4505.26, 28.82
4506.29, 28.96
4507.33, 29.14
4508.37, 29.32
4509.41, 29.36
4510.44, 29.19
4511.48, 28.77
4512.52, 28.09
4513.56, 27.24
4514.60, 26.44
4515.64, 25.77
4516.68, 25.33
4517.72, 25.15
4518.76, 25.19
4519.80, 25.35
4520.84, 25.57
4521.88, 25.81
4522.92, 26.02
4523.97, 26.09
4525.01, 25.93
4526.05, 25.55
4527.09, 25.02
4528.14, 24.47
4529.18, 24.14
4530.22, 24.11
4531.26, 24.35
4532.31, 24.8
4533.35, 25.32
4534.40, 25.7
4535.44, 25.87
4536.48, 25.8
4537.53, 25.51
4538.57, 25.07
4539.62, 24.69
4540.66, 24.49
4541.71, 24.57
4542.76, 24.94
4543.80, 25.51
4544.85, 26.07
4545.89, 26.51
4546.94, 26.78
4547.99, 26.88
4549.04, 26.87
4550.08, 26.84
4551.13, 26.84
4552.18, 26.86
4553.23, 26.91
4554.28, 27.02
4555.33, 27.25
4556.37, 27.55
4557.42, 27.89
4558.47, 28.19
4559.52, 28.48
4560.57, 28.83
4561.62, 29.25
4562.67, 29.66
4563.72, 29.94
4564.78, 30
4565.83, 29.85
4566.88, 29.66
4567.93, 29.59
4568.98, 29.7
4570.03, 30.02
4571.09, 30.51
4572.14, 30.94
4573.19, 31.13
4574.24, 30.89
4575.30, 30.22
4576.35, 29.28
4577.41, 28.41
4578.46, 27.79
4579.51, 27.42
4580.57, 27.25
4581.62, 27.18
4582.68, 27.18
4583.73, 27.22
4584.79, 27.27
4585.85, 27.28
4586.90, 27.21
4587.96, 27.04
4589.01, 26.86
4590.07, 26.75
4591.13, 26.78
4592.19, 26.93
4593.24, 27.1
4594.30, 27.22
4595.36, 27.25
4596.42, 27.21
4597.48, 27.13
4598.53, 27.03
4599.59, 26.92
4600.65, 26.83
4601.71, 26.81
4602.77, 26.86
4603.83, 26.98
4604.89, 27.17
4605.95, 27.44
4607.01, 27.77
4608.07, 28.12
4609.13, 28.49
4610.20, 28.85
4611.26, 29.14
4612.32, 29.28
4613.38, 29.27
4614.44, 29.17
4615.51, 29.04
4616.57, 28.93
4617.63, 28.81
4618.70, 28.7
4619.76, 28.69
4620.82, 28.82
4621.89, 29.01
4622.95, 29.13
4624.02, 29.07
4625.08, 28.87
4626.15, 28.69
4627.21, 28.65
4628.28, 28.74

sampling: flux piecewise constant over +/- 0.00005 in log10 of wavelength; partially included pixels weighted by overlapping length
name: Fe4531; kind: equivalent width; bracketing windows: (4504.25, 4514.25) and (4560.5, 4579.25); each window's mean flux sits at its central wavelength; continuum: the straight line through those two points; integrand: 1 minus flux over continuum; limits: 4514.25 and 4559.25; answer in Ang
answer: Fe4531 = 5.16 Ang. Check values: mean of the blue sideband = 28.7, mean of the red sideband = 29.8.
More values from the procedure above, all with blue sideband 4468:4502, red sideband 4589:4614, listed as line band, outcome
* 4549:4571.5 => -1.4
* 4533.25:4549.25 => 0.6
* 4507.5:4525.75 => -0.4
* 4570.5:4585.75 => -0.9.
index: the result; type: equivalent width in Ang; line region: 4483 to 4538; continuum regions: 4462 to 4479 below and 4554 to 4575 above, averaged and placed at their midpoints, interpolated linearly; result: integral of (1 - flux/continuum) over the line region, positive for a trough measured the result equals 1.7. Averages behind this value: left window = 25.4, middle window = 26.2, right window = 29.4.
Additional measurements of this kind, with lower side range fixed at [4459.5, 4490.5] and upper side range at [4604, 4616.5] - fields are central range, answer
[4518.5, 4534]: 0.79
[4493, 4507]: -0.60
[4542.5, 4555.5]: 0.24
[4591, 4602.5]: 0.47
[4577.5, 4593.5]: 0.42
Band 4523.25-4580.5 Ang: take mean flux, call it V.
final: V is 27.3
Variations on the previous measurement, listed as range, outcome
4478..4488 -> 25.6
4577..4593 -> 27.2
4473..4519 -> 26.6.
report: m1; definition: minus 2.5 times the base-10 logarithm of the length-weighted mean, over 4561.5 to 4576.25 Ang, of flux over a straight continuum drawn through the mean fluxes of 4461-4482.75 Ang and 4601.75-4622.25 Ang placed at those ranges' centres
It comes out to -0.10 mag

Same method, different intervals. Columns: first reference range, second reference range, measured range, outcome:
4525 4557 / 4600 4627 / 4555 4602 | -0.05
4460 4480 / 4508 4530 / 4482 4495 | 0.02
